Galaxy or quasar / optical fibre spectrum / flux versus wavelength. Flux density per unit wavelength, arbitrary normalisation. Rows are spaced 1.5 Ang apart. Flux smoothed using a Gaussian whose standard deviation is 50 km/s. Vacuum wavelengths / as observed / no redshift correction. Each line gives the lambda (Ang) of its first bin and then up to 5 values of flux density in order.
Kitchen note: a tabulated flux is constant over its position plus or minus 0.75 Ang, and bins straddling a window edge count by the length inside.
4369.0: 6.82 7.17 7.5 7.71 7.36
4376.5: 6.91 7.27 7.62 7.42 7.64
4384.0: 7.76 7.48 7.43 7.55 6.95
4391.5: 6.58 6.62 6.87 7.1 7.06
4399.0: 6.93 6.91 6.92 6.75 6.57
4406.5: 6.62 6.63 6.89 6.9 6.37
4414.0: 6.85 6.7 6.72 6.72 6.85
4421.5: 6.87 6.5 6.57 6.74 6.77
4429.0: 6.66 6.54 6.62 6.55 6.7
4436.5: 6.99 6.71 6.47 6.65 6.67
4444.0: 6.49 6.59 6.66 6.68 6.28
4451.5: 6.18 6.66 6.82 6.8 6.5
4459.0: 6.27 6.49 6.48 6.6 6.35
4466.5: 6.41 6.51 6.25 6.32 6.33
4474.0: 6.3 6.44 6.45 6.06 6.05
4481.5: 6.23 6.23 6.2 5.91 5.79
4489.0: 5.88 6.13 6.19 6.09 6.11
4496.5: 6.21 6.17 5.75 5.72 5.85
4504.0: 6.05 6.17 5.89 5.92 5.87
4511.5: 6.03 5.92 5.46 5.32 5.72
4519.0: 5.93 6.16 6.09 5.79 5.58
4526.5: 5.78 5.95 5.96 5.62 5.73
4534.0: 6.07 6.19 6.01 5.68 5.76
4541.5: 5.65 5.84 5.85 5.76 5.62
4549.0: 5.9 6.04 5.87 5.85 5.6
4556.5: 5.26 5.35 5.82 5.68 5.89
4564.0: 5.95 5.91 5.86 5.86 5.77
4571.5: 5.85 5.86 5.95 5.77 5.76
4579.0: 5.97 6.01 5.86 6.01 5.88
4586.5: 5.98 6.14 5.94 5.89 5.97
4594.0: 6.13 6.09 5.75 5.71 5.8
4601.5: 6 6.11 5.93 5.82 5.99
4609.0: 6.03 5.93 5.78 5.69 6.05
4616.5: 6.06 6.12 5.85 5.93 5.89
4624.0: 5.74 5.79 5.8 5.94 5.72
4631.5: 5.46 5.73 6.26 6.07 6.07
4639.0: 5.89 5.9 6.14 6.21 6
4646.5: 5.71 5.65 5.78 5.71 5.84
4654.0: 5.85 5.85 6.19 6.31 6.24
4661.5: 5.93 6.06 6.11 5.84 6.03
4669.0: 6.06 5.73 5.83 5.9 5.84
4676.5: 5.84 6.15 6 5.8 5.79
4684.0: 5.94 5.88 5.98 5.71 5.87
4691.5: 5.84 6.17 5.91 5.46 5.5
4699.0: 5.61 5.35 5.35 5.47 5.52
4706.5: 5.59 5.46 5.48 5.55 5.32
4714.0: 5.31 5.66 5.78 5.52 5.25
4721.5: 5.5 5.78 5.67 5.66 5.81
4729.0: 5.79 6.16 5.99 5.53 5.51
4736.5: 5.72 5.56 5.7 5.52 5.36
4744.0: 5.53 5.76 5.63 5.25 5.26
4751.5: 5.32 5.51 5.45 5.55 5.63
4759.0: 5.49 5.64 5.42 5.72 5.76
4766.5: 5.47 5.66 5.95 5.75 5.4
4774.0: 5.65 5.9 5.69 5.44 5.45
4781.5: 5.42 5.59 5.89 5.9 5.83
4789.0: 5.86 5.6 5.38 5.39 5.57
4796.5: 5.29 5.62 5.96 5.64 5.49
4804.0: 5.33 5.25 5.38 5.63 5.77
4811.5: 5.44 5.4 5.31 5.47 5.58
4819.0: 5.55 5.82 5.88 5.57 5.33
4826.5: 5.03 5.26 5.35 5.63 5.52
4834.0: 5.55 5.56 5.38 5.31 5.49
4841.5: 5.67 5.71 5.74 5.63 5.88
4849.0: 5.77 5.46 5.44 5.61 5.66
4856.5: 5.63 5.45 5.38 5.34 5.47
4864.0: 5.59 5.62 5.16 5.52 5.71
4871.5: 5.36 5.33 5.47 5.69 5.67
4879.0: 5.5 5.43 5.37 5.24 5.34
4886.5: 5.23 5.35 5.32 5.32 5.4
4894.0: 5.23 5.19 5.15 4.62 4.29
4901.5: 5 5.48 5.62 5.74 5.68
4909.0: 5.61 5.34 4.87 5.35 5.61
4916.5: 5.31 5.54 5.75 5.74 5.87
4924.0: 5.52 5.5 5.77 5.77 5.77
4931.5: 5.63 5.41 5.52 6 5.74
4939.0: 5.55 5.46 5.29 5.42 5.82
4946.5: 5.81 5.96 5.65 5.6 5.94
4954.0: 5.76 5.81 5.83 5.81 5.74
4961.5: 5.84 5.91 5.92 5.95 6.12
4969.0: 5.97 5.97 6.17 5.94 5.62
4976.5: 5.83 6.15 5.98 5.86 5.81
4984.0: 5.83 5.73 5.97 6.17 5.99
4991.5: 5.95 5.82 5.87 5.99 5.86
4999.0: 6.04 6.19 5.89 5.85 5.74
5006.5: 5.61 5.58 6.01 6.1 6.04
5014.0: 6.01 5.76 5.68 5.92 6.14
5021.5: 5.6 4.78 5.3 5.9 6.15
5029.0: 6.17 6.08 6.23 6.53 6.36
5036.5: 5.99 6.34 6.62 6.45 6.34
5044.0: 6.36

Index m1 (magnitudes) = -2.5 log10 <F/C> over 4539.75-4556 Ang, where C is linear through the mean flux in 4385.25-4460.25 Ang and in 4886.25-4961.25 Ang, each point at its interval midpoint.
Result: 0.114 mag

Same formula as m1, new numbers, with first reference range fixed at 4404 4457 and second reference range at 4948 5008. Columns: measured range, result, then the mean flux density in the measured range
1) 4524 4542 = 0.119 mag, 5.83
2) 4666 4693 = 0.072 mag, 5.9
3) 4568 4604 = 0.091 mag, 5.92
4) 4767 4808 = 0.102 mag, 5.6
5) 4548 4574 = 0.122 mag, 5.78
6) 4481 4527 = 0.107 mag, 5.94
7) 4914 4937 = 0.059 mag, 5.65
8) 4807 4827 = 0.110 mag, 5.52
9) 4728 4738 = 0.084 mag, 5.77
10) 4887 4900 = 0.168 mag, 5.15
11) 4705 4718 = 0.137 mag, 5.52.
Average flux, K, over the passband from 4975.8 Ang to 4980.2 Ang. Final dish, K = 5.99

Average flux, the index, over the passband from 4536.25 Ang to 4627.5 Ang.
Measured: 5.86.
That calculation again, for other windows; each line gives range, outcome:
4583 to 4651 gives 5.92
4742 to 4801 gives 5.59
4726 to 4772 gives 5.61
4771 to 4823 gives 5.58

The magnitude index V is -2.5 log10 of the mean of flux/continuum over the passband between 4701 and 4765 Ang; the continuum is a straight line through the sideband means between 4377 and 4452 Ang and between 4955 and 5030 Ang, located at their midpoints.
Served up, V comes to 0.14 mag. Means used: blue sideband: 6.83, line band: 5.57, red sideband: 5.88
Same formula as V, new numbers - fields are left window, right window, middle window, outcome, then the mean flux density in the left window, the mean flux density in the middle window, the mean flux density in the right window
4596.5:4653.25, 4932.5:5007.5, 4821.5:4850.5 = 0.061 mag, 5.89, 5.53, 5.83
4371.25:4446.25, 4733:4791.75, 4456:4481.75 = 0.052 mag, 6.91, 6.37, 5.6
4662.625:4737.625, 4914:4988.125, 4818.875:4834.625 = 0.048 mag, 5.73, 5.5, 5.77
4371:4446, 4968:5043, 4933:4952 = 0.076 mag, 6.91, 5.65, 5.96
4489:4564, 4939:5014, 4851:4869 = 0.071 mag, 5.86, 5.49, 5.86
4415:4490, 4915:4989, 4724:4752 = 0.085 mag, 6.48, 5.62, 5.77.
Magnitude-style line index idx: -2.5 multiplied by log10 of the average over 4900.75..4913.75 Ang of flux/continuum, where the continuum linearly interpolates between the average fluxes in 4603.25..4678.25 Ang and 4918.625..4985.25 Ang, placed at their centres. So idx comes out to 0.08 mag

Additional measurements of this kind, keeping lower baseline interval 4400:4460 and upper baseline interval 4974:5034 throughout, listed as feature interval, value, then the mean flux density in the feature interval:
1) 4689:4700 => 0.10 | 5.75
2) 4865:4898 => 0.13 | 5.38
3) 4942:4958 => 0.04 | 5.74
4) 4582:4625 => 0.09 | 5.93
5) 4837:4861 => 0.10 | 5.57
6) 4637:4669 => 0.07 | 5.97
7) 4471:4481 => 0.05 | 6.27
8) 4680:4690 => 0.08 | 5.86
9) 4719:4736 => 0.10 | 5.69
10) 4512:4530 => 0.13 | 5.81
